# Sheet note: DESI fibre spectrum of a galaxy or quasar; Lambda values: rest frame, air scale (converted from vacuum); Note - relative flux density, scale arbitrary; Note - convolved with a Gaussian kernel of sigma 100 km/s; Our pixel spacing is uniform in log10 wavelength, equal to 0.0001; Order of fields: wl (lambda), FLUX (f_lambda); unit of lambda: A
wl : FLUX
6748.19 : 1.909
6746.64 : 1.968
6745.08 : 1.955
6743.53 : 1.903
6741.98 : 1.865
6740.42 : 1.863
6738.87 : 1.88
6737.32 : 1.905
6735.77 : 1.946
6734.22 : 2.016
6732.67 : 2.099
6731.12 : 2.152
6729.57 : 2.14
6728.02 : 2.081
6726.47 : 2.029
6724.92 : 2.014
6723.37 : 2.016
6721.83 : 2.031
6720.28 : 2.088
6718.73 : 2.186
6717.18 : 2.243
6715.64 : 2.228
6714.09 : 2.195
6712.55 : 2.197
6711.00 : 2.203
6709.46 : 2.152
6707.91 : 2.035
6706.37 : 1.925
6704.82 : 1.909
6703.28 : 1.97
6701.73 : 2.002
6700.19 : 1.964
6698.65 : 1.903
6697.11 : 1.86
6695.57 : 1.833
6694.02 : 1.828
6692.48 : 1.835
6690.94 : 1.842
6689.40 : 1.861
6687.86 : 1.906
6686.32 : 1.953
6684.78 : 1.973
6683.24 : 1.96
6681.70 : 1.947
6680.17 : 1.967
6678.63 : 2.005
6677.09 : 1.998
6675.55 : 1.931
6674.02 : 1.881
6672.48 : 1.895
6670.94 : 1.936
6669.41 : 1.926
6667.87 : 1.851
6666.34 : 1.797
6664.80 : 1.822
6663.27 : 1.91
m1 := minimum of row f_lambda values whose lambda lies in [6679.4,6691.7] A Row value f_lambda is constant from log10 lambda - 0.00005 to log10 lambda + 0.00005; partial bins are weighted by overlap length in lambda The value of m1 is 1.842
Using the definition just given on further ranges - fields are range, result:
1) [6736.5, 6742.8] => 1.863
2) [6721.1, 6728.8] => 2.014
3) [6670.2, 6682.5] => 1.881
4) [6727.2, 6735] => 2.016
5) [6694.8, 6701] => 1.833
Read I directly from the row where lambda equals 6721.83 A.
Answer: 2.031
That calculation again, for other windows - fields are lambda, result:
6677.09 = 1.998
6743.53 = 1.903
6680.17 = 1.967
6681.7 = 1.947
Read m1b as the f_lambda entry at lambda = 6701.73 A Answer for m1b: 2.002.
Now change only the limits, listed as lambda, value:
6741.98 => 1.865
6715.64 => 2.228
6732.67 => 2.099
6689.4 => 1.861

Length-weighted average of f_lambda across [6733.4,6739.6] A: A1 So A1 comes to 1.94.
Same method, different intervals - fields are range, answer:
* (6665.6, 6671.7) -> 1.88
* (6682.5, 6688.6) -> 1.95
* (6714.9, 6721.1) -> 2.18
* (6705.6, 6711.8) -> 2.08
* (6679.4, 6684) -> 1.96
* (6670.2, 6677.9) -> 1.93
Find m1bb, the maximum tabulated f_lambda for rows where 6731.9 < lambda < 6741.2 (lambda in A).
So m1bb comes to 2.099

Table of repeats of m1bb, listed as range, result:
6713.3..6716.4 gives 2.228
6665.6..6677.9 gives 1.998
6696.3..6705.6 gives 2.002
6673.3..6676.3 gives 1.931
